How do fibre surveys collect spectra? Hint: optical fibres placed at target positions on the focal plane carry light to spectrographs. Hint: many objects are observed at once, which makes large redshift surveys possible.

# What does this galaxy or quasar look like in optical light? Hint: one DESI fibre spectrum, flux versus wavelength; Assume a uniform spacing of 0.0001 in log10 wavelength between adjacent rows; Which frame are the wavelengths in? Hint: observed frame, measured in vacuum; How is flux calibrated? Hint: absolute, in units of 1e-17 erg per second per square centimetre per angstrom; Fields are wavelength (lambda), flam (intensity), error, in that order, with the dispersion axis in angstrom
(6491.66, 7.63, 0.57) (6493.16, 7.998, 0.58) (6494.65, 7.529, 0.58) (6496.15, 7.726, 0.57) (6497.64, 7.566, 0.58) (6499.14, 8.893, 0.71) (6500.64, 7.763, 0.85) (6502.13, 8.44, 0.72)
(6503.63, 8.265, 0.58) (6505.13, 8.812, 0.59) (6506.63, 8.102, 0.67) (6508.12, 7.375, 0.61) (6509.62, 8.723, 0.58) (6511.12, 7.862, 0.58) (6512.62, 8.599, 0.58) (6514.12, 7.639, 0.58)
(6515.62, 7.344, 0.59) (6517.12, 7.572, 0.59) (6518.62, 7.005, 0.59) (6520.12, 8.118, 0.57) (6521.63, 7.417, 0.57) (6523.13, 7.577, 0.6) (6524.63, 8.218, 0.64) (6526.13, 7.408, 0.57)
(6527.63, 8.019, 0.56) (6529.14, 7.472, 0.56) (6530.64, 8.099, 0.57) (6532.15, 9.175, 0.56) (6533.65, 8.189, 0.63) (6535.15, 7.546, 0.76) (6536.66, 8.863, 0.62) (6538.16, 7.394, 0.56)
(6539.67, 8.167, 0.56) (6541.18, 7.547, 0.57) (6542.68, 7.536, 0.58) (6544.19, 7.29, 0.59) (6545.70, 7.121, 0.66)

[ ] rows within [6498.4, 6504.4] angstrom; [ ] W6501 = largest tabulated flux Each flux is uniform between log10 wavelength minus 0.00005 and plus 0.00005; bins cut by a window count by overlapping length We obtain 8.893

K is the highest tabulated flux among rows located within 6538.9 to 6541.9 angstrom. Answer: 8.167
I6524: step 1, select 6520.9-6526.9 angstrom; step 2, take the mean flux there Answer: 7.67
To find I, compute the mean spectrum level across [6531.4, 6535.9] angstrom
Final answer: 8.32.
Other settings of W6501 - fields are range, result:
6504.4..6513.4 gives 8.812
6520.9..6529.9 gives 8.218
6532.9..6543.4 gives 8.863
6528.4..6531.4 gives 8.099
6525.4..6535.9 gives 9.175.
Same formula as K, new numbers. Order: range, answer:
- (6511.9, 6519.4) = 8.599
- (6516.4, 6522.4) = 8.118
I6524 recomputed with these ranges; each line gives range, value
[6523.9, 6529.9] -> 7.78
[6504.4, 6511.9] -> 8.18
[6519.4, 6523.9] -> 7.7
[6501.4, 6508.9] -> 8.2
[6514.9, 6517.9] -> 7.46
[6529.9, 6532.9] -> 8.63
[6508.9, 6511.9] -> 8.29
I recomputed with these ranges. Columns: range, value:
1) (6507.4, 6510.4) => 8.05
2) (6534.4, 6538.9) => 7.94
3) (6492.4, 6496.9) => 7.75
